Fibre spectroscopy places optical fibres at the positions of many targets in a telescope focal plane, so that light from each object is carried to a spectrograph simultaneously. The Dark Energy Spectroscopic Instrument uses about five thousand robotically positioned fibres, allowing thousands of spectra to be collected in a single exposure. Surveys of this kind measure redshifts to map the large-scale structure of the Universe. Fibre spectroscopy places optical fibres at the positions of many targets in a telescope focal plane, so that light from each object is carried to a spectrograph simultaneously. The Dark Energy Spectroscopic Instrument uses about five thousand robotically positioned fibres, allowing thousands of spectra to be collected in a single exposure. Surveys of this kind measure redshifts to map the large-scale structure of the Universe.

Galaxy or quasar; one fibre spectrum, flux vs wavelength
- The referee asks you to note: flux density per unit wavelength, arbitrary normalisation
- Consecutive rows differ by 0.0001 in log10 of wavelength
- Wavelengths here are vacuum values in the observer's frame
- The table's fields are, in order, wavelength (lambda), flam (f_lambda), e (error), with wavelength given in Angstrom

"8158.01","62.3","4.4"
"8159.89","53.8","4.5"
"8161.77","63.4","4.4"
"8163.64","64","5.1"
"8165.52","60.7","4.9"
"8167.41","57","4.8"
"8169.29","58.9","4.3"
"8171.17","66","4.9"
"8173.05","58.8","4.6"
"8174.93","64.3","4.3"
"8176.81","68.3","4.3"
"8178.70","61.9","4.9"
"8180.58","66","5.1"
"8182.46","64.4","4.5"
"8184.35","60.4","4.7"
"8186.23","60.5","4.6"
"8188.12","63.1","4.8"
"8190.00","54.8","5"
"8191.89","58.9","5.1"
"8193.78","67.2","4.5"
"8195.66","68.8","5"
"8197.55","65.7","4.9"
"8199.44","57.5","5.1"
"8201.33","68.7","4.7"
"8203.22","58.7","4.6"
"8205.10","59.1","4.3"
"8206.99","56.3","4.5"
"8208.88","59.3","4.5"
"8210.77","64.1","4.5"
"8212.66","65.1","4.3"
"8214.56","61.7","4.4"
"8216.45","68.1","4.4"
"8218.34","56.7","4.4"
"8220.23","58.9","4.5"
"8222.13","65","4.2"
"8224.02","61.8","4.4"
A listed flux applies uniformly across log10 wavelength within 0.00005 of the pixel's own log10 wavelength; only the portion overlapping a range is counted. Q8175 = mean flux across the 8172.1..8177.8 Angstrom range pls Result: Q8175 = 63.8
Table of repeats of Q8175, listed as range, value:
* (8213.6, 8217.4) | 64.8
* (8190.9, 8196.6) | 64.9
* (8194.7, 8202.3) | 65.2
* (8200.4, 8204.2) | 63.8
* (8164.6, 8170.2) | 58.8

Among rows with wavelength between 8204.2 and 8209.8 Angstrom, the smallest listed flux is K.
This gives 56.3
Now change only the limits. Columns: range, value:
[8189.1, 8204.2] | 54.8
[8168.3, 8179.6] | 58.8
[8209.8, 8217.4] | 61.7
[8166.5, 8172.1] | 57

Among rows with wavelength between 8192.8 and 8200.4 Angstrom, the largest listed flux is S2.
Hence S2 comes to 68.8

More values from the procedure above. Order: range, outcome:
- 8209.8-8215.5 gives 65.1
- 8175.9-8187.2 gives 68.3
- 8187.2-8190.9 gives 63.1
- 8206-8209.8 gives 59.3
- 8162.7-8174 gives 66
